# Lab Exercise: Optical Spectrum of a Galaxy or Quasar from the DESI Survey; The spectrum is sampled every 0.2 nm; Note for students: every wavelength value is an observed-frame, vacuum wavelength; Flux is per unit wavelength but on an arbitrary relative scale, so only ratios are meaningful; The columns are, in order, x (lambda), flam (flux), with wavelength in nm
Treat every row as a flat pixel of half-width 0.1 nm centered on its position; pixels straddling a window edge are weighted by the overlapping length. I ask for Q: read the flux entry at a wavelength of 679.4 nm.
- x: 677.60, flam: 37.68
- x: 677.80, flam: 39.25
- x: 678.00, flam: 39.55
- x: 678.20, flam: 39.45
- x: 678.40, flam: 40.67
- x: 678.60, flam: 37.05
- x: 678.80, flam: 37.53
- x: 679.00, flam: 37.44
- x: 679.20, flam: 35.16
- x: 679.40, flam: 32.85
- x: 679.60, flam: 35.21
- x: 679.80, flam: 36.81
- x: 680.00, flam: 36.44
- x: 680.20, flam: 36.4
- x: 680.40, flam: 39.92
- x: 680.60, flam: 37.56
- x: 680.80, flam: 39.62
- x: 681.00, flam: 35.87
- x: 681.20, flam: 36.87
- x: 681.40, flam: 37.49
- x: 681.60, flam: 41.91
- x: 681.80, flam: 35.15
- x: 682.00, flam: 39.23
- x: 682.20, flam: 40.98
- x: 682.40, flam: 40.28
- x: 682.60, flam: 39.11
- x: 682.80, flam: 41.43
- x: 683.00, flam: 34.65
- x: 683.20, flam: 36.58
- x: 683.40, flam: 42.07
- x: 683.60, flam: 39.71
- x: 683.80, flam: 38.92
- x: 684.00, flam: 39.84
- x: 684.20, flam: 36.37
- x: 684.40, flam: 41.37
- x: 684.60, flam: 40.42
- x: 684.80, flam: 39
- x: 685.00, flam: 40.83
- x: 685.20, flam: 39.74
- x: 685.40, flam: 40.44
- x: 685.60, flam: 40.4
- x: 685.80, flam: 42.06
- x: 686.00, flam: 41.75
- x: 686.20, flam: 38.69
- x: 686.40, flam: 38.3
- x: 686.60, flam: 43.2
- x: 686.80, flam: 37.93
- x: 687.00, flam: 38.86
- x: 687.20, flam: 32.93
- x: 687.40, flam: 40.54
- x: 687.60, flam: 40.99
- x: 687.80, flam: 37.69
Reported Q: 32.85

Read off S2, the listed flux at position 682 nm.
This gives 39.23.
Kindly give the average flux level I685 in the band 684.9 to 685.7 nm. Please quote 40.4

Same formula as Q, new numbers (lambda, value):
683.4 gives 42.07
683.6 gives 39.71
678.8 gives 37.53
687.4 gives 40.54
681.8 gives 35.15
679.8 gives 36.81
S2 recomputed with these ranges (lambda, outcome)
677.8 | 39.25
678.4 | 40.67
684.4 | 41.37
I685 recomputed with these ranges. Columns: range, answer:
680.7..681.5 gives 37.5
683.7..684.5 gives 39.1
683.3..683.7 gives 40.9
